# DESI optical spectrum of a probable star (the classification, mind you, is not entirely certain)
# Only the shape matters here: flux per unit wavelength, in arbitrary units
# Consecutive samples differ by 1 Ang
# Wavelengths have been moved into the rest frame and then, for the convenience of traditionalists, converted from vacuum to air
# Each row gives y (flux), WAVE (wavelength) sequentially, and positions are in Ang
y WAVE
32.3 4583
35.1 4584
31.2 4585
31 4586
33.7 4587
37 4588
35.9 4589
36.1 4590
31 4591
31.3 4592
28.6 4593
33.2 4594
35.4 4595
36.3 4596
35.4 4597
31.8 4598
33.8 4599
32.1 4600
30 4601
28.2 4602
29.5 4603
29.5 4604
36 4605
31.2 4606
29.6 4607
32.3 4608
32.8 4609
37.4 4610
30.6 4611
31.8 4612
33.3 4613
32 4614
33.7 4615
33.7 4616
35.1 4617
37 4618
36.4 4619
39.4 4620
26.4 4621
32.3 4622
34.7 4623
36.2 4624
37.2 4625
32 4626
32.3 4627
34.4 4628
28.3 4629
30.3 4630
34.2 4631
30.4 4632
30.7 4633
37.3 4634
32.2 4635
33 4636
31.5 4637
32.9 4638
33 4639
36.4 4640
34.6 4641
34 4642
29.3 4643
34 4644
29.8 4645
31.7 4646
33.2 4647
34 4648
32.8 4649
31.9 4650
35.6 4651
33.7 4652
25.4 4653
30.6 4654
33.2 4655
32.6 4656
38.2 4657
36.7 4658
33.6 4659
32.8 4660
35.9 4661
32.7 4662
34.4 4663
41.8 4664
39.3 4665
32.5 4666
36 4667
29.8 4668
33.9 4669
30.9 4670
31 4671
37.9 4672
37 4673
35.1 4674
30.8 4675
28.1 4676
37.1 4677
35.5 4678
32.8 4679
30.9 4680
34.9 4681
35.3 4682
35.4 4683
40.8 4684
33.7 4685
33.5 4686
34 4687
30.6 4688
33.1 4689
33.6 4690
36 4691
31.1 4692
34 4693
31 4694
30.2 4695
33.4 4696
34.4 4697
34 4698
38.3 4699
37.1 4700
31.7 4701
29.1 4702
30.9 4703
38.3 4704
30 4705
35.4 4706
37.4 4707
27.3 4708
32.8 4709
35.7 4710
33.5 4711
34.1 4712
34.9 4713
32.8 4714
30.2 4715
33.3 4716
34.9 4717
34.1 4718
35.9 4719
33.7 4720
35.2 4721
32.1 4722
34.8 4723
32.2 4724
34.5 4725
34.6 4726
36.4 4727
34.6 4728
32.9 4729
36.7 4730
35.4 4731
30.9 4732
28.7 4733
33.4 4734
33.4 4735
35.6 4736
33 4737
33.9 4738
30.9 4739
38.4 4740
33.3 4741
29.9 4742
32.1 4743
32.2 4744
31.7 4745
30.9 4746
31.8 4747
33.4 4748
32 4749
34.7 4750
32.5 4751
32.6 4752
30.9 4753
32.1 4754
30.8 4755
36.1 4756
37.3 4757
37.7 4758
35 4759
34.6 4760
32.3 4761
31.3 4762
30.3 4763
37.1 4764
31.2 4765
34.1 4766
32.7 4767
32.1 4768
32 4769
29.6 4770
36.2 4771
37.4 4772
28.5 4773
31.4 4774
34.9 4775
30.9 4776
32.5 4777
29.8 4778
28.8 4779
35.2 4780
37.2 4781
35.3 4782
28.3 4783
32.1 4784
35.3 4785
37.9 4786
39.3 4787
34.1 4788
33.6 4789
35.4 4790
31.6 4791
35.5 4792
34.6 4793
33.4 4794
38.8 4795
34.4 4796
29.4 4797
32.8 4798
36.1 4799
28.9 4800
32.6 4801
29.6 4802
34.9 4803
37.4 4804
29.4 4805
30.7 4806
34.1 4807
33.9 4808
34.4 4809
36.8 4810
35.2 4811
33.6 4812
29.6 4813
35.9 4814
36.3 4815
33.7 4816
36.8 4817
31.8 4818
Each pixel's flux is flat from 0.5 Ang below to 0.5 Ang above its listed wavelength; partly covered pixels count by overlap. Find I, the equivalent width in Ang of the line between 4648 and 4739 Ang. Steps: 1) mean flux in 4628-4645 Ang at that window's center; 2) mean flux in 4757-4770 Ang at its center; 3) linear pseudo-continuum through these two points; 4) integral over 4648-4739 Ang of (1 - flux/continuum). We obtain -2.2 Ang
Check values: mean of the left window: 32.6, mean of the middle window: 33.8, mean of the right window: 33.4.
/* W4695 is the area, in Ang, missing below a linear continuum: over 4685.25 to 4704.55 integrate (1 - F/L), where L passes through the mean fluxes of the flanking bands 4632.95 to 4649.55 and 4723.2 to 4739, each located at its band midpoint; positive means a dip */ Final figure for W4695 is 0.0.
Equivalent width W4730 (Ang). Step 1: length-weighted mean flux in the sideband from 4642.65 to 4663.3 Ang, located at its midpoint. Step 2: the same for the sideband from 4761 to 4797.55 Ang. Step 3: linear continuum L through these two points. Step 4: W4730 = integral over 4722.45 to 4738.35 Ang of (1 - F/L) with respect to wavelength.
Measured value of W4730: -0.3 Ang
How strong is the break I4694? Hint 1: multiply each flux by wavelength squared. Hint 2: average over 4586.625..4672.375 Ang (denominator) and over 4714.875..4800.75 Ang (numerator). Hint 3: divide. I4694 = 1.06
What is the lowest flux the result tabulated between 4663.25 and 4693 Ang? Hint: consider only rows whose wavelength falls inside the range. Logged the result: 28.1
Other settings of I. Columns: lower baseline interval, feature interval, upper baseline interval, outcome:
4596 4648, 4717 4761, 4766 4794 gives -0.4 Ang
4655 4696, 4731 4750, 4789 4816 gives 0.7 Ang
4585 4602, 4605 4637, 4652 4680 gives 0.2 Ang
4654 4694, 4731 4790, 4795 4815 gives 0.8 Ang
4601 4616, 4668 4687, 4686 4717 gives -0.6 Ang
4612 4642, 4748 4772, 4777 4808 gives 0.1 Ang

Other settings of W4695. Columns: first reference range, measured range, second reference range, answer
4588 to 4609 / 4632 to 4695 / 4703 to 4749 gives -1.15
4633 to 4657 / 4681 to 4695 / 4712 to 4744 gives -0.29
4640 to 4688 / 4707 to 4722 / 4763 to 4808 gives 0.02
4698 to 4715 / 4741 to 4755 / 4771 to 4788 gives 0.63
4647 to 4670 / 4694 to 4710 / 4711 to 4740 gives 0.21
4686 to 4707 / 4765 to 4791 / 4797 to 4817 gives 0.10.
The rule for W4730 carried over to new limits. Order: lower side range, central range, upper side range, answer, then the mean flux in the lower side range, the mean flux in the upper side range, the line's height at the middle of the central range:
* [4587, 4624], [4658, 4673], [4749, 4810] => -0.6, 33.1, 33.4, 33.2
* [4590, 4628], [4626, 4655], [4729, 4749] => 0.5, 33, 32.9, 33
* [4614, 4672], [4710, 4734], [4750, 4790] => -0.3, 33.5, 33.4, 33.4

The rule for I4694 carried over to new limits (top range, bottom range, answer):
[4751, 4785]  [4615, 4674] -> 1.04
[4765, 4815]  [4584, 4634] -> 1.10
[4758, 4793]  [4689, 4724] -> 1.03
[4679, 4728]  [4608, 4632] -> 1.05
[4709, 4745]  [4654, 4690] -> 1.00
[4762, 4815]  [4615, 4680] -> 1.06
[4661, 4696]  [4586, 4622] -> 1.06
